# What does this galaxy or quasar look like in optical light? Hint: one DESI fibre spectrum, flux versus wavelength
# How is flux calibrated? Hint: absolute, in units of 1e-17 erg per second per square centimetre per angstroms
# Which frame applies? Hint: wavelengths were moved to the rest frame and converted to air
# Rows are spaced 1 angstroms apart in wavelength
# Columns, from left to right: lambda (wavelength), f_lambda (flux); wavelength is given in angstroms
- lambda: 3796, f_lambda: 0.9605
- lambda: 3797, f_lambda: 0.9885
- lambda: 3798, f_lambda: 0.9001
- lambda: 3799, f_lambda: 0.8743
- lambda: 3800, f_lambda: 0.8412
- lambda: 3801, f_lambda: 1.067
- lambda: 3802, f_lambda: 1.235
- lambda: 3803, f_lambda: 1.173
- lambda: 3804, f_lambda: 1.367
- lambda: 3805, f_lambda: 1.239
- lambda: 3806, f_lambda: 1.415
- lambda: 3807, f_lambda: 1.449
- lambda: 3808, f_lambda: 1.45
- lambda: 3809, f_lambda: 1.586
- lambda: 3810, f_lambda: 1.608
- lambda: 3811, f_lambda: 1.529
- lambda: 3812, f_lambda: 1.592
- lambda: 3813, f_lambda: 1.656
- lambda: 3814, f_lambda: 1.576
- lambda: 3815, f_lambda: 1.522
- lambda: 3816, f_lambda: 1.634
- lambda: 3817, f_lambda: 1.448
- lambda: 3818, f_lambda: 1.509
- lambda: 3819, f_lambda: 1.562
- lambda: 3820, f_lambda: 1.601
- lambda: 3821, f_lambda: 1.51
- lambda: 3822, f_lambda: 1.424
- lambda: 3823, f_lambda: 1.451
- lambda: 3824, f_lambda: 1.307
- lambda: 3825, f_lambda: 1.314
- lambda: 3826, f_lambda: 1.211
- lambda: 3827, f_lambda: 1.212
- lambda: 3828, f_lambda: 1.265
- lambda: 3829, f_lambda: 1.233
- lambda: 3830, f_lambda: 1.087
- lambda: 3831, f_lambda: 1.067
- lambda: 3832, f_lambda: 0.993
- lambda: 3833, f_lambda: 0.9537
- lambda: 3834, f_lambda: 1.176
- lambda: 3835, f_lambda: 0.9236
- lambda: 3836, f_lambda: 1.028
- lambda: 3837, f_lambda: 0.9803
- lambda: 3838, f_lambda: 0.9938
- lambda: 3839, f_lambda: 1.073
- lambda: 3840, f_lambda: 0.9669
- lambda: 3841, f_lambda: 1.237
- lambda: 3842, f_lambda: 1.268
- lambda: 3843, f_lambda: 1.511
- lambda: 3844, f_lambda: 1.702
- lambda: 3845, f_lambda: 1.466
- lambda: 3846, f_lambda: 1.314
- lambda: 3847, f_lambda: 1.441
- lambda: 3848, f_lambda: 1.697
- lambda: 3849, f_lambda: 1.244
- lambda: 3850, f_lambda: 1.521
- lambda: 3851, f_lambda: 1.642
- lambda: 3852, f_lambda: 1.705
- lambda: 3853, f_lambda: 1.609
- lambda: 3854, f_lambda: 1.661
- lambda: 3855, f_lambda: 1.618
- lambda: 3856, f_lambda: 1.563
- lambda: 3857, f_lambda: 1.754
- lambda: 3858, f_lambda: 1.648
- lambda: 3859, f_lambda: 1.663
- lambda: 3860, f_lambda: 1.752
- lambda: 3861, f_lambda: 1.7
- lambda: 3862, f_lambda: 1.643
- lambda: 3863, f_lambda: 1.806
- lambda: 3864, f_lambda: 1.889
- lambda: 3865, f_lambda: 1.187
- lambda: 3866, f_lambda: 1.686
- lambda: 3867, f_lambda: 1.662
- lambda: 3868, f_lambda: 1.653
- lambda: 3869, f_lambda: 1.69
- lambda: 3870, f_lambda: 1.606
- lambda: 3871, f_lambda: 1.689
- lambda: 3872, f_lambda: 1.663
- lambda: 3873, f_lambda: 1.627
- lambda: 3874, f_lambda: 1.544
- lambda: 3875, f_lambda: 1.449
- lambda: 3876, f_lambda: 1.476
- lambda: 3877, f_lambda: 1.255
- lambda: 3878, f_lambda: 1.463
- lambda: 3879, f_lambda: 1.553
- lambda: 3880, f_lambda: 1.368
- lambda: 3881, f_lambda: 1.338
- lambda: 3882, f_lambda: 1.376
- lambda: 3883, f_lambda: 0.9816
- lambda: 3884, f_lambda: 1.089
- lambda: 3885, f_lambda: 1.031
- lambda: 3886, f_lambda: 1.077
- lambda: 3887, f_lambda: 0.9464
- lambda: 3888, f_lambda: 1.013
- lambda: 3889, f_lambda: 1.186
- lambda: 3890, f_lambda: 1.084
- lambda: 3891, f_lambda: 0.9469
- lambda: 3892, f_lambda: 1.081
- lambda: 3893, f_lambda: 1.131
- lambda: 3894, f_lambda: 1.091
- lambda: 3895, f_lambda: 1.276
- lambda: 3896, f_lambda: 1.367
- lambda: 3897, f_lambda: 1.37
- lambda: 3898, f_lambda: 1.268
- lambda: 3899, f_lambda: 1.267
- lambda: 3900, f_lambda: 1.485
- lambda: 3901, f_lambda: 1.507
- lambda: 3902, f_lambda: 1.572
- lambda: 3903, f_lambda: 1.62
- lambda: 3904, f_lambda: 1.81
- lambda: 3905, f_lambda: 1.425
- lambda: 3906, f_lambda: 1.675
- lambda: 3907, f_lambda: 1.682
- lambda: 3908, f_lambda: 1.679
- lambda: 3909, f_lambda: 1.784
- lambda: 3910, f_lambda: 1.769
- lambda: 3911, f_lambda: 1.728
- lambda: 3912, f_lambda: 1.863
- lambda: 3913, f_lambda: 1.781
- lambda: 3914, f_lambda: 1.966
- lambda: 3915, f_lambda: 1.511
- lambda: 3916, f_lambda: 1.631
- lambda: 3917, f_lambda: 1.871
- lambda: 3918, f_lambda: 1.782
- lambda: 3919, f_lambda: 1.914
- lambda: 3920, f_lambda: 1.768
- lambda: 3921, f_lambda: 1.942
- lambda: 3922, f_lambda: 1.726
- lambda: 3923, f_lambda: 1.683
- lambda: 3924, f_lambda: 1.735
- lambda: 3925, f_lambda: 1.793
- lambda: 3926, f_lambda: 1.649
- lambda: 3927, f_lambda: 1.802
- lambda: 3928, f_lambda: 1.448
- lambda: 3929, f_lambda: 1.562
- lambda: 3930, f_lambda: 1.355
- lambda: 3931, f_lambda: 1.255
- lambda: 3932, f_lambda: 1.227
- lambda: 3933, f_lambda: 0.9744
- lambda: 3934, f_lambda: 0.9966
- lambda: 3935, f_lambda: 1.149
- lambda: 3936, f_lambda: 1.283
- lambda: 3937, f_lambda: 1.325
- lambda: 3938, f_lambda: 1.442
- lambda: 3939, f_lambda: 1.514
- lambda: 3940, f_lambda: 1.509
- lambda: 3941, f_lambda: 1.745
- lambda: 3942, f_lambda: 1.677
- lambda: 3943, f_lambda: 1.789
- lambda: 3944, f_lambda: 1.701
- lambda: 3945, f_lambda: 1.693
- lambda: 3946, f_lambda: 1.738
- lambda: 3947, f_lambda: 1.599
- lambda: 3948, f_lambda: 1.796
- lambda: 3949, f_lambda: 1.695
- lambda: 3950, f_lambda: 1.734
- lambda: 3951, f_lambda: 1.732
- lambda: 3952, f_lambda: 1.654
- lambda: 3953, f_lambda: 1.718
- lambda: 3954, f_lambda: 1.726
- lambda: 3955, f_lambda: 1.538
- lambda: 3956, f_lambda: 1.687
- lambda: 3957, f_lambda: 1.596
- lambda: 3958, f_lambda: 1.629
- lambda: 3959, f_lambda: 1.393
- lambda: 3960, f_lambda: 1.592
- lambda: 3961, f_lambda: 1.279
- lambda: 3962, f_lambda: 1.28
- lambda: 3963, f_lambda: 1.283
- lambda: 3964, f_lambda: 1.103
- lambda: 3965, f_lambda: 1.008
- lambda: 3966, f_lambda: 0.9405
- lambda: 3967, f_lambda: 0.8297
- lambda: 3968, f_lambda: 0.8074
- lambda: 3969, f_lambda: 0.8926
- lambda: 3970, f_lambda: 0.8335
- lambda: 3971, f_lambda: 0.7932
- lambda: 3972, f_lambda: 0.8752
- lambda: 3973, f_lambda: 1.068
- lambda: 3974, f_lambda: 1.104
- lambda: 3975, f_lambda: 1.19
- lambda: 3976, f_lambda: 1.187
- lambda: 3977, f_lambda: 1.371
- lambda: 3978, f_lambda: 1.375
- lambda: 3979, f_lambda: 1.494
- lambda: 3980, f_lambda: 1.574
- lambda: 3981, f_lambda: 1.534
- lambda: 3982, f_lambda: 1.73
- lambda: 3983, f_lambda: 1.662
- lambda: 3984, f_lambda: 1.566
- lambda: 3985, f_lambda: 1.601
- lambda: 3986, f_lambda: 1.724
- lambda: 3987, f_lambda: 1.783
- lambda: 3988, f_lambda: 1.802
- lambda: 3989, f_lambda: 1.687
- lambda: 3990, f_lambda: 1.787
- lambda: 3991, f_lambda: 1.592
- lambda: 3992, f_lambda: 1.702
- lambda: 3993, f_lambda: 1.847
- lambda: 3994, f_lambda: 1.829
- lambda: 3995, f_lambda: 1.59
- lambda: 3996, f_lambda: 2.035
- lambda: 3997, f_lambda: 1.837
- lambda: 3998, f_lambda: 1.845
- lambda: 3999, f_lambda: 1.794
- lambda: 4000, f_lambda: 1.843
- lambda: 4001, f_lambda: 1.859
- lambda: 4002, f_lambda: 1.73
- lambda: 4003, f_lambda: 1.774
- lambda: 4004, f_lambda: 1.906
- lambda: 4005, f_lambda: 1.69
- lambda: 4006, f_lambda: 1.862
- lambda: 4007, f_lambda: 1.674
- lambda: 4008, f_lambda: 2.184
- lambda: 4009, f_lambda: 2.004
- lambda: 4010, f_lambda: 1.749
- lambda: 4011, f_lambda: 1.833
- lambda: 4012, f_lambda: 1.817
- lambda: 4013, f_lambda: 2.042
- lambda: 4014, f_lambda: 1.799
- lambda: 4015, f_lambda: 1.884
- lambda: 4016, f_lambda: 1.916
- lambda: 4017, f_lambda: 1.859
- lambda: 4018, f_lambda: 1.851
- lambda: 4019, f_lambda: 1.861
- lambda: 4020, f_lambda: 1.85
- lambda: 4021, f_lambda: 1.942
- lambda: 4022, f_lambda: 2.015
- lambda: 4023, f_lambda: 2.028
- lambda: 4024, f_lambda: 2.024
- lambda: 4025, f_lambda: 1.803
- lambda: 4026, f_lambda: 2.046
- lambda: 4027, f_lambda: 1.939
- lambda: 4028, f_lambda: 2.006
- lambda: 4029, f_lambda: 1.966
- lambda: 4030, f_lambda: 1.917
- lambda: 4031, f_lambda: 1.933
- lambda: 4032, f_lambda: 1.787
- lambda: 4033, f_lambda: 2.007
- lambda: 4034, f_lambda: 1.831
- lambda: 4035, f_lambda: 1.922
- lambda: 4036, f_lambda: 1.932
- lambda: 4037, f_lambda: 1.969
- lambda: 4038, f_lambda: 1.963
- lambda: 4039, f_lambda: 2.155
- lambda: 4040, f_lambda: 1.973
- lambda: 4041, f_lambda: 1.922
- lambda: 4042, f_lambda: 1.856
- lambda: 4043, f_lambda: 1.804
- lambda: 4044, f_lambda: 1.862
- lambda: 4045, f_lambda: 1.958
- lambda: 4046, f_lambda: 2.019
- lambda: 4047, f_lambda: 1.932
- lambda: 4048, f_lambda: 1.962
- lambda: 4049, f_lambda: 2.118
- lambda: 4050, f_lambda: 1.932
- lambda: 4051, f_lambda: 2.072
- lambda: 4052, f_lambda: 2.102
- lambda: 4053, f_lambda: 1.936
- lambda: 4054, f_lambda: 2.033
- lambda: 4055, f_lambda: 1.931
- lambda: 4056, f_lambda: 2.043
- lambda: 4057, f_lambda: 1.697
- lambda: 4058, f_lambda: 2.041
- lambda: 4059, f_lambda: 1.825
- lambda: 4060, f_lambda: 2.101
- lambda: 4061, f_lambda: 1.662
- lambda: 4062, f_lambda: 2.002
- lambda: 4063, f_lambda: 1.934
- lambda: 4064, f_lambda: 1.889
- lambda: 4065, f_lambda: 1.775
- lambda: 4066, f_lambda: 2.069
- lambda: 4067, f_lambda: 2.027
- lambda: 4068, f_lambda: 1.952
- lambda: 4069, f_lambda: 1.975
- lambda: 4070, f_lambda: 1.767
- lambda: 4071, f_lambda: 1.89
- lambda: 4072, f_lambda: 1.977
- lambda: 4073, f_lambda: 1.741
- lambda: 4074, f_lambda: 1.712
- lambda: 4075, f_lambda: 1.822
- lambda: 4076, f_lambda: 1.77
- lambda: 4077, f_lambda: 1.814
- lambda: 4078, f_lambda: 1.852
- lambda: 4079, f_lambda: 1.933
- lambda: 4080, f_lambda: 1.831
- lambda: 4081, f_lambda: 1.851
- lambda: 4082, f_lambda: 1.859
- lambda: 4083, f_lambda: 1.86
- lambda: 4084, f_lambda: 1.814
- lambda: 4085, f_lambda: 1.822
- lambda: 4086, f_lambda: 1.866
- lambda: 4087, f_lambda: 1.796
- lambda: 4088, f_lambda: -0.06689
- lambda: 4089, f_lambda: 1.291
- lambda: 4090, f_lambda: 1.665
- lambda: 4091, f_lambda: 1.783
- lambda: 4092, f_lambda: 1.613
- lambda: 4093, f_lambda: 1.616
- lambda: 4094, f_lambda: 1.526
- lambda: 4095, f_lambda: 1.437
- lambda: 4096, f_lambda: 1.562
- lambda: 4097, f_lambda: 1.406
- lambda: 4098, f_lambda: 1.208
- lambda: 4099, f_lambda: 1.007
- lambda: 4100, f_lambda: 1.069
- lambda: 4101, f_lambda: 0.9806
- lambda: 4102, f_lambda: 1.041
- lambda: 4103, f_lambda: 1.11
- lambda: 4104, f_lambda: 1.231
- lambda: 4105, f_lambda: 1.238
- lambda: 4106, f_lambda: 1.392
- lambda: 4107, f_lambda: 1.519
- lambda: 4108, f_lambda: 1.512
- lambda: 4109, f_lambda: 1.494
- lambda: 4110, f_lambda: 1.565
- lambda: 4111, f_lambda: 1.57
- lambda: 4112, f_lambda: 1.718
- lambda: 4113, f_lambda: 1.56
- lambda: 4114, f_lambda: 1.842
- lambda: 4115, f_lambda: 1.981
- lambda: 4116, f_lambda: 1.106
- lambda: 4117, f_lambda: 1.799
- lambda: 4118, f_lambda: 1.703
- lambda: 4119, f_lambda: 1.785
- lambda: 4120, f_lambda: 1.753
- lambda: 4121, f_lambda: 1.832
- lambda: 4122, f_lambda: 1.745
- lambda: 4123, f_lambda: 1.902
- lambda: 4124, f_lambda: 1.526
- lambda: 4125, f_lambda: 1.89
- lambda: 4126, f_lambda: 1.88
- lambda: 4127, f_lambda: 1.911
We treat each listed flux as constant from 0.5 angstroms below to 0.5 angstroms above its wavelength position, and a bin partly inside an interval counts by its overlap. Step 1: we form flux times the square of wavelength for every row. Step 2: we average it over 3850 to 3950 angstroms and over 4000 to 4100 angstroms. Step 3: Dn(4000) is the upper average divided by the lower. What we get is 1.3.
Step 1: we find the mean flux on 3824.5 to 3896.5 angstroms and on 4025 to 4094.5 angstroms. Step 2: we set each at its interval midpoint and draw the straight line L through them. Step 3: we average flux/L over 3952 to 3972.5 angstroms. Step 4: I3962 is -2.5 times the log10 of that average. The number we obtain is 0.28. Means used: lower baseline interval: 1.36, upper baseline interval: 1.86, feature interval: 1.25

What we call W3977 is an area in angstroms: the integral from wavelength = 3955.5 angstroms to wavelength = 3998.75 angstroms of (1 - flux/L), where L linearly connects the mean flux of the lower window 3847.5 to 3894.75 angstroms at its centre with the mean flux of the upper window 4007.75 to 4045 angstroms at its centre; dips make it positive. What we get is 8.5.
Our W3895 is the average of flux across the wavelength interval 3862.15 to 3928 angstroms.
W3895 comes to 1.51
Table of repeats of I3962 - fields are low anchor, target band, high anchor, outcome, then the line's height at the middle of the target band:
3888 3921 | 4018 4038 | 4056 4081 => -0.08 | 1.79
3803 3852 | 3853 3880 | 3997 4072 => -0.10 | 1.46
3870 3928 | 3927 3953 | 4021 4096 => 0.05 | 1.59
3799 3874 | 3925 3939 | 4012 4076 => 0.21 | 1.66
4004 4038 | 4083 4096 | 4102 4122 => 0.08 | 1.64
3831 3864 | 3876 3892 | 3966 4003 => 0.21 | 1.44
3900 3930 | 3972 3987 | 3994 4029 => 0.26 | 1.82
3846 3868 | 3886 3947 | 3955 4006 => 0.03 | 1.55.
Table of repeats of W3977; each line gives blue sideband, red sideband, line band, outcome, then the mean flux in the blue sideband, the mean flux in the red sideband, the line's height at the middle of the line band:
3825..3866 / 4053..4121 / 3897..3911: -1.2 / 1.39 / 1.66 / 1.45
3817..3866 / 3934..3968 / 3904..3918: -2.7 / 1.4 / 1.48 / 1.45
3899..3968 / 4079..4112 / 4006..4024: -4.7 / 1.56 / 1.46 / 1.51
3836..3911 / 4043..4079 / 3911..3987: 6.6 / 1.44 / 1.92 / 1.63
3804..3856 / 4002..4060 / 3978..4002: 1.3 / 1.38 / 1.93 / 1.81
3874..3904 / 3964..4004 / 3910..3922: -4.1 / 1.28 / 1.48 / 1.33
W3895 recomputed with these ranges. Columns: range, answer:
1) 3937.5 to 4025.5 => 1.61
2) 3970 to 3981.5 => 1.22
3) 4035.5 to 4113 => 1.72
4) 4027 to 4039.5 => 1.95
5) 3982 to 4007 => 1.76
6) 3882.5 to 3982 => 1.43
